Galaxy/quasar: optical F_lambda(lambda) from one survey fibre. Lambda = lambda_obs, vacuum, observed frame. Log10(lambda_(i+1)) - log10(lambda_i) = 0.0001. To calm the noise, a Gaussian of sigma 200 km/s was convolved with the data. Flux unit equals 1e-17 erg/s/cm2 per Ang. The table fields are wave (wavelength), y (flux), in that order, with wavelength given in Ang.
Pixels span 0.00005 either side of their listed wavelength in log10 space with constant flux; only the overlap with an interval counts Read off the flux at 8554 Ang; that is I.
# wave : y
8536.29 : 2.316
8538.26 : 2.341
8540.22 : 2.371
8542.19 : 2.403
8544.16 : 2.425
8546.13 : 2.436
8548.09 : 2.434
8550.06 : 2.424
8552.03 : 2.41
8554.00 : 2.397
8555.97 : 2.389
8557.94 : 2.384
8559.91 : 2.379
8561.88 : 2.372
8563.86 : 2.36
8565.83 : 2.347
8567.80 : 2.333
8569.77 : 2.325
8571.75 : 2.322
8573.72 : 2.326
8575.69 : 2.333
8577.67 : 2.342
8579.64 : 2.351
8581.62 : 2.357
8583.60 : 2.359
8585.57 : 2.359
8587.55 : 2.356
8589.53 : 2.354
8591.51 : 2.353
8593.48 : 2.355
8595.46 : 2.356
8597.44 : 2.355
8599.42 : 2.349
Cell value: 2.397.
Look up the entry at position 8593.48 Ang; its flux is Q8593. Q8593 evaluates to 2.355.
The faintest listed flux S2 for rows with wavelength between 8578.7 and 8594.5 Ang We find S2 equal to 2.351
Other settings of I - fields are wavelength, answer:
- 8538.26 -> 2.341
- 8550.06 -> 2.424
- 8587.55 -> 2.356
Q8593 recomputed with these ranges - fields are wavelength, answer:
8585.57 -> 2.359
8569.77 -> 2.325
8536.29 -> 2.316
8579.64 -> 2.351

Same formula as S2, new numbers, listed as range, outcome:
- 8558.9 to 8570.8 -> 2.325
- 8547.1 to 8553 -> 2.41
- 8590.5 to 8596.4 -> 2.353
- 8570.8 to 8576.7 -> 2.322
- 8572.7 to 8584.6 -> 2.326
